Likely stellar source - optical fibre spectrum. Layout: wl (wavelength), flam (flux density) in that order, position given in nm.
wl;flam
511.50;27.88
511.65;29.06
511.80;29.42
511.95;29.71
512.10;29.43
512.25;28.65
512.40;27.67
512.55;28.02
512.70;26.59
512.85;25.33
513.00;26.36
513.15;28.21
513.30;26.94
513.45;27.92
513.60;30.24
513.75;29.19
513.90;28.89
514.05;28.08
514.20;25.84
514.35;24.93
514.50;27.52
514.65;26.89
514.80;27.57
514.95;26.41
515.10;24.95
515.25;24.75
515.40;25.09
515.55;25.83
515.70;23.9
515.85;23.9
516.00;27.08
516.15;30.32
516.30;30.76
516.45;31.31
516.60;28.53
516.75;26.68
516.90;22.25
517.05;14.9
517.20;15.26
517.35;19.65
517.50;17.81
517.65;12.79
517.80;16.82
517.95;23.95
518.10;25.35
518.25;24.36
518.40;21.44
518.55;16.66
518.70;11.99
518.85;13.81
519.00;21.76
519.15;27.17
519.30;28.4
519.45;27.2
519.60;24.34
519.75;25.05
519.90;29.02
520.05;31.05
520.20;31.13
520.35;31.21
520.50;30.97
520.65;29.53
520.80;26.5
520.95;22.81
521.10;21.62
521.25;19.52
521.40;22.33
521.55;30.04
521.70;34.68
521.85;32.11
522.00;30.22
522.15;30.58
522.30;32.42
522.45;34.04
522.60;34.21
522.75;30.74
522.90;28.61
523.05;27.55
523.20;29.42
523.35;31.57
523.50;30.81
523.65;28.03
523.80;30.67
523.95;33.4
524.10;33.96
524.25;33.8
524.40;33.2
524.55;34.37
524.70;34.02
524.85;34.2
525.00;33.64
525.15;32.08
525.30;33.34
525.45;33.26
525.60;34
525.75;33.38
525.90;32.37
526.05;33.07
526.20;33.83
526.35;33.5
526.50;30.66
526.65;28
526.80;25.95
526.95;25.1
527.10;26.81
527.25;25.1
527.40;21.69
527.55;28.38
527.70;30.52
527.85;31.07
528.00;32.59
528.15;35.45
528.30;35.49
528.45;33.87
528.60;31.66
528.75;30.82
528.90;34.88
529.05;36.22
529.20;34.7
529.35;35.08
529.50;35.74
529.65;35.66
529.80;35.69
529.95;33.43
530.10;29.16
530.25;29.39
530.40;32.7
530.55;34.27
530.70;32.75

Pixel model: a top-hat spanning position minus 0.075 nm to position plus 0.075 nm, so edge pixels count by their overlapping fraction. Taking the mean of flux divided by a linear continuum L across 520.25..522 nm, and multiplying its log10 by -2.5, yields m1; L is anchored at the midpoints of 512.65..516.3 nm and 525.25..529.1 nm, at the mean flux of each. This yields 0.06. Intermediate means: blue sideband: 26.9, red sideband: 31.1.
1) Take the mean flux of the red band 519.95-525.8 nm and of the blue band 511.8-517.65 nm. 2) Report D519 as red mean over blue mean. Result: 1.2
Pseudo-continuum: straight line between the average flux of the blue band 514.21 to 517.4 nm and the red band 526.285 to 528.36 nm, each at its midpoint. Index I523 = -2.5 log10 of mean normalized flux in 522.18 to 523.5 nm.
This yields -0.12 mag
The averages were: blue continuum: 25.2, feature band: 31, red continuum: 29.2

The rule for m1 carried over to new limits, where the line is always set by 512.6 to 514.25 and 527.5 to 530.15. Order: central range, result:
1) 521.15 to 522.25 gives 0.086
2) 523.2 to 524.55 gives -0.012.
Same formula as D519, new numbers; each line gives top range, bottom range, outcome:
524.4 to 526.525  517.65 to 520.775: 1.37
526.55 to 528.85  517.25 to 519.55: 1.44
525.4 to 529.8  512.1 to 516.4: 1.17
